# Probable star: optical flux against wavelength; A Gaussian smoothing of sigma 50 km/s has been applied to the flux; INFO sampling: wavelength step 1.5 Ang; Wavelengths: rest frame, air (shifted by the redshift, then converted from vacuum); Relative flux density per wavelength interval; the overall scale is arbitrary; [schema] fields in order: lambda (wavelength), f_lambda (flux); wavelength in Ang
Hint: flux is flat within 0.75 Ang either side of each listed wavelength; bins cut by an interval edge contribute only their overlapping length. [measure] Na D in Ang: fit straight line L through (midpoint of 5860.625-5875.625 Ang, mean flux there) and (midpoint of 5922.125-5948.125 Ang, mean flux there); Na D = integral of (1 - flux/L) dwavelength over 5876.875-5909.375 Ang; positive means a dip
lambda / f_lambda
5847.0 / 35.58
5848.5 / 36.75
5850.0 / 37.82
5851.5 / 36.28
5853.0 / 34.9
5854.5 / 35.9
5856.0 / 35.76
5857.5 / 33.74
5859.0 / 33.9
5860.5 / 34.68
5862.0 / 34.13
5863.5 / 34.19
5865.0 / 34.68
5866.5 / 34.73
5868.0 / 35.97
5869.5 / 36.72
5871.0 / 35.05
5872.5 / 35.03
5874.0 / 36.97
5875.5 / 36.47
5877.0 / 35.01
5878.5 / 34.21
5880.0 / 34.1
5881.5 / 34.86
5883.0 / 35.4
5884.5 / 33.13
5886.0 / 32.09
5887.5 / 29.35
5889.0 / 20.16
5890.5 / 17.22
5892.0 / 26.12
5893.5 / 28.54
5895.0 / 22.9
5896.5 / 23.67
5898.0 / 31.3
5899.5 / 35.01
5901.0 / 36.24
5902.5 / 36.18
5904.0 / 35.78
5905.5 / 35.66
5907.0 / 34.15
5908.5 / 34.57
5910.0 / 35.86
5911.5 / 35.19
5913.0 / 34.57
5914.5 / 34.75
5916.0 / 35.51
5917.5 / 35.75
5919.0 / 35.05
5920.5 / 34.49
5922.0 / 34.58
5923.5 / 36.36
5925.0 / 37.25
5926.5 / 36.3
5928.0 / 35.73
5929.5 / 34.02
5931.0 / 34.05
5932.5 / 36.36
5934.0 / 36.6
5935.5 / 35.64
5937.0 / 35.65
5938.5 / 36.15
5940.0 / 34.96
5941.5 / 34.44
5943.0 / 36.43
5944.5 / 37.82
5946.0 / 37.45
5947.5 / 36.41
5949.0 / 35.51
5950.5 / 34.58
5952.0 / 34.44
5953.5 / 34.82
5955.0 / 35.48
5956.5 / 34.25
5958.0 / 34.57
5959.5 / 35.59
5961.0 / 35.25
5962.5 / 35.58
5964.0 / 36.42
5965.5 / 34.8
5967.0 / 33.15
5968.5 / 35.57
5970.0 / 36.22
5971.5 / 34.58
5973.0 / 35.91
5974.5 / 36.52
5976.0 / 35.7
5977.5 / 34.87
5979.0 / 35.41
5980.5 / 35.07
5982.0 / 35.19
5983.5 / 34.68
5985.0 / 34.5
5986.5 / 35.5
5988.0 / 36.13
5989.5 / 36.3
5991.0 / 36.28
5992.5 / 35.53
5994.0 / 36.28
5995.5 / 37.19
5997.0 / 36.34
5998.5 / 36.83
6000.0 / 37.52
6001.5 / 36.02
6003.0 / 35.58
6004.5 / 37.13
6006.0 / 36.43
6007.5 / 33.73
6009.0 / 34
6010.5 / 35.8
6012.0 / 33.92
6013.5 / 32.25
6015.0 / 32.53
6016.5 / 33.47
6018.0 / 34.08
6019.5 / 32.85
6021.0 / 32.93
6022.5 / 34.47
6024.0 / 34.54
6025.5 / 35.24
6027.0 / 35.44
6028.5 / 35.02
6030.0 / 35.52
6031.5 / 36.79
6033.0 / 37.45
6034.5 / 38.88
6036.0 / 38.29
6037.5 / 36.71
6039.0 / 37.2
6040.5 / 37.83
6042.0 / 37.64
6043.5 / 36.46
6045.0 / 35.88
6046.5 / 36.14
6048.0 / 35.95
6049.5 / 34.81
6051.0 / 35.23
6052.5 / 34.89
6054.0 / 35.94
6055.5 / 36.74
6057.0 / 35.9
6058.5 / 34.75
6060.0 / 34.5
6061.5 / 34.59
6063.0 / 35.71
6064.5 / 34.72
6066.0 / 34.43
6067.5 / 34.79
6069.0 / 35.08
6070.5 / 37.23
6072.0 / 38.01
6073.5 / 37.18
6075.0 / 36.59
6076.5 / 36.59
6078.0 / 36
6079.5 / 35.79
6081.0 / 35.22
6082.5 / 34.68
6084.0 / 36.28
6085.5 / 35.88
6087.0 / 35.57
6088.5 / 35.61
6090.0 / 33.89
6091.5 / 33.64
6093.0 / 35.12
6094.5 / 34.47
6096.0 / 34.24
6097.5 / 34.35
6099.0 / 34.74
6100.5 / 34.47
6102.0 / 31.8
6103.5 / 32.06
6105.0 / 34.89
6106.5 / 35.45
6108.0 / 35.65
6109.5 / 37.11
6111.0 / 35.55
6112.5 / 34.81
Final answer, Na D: 4.1 Ang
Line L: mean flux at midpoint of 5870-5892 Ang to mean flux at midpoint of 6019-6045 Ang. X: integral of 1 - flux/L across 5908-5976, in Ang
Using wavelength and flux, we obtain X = -3.7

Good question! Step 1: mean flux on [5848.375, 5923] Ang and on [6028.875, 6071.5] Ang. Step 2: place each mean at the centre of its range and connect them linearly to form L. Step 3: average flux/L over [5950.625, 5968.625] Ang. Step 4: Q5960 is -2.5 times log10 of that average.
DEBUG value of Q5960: -0.01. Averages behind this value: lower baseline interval 33.5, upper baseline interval 36.1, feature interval 35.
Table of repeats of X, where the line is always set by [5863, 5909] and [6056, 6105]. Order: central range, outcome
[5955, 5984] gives -1.44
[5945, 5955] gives -0.69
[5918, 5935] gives -1.32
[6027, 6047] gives -1.36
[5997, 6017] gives -0.58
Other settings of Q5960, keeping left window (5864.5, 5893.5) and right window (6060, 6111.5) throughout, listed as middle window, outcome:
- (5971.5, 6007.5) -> -0.06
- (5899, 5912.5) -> -0.08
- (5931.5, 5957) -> -0.08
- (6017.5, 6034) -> -0.02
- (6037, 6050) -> -0.06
